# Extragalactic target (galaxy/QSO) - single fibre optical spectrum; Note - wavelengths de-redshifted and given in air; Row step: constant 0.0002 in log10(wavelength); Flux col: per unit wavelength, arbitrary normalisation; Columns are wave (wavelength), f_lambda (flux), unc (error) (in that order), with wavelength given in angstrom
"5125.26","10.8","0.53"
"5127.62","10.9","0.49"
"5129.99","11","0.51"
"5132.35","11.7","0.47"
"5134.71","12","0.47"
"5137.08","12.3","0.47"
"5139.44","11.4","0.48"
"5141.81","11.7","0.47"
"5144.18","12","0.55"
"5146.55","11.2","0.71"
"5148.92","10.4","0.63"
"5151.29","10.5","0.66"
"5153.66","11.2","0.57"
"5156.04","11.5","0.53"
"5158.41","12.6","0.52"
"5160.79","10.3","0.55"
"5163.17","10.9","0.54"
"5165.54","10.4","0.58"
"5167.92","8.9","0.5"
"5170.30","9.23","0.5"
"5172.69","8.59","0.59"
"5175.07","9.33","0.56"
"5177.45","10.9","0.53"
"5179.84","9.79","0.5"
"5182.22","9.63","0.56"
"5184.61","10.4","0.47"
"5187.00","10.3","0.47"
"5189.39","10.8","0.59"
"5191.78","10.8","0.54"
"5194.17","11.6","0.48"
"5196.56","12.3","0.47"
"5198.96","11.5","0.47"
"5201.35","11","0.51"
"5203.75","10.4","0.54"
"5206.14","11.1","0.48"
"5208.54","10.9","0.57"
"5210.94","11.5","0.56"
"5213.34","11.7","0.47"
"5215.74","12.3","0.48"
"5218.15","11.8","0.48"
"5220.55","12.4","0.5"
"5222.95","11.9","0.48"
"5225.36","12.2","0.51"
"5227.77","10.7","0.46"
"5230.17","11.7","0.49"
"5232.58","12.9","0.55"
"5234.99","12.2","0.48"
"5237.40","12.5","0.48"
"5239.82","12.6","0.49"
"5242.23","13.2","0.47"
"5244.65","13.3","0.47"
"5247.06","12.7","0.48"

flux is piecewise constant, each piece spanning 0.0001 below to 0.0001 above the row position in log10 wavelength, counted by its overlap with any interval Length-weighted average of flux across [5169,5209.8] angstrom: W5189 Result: 10.5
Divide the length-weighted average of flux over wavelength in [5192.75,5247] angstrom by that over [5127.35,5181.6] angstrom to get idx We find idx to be 1.10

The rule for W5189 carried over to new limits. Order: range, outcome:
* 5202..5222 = 11.5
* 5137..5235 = 11.1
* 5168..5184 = 9.56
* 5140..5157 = 11.2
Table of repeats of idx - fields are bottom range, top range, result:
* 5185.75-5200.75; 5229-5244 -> 1.12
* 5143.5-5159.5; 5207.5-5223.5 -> 1.04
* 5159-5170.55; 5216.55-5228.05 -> 1.17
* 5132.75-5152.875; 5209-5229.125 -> 1.03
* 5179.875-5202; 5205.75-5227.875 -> 1.08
